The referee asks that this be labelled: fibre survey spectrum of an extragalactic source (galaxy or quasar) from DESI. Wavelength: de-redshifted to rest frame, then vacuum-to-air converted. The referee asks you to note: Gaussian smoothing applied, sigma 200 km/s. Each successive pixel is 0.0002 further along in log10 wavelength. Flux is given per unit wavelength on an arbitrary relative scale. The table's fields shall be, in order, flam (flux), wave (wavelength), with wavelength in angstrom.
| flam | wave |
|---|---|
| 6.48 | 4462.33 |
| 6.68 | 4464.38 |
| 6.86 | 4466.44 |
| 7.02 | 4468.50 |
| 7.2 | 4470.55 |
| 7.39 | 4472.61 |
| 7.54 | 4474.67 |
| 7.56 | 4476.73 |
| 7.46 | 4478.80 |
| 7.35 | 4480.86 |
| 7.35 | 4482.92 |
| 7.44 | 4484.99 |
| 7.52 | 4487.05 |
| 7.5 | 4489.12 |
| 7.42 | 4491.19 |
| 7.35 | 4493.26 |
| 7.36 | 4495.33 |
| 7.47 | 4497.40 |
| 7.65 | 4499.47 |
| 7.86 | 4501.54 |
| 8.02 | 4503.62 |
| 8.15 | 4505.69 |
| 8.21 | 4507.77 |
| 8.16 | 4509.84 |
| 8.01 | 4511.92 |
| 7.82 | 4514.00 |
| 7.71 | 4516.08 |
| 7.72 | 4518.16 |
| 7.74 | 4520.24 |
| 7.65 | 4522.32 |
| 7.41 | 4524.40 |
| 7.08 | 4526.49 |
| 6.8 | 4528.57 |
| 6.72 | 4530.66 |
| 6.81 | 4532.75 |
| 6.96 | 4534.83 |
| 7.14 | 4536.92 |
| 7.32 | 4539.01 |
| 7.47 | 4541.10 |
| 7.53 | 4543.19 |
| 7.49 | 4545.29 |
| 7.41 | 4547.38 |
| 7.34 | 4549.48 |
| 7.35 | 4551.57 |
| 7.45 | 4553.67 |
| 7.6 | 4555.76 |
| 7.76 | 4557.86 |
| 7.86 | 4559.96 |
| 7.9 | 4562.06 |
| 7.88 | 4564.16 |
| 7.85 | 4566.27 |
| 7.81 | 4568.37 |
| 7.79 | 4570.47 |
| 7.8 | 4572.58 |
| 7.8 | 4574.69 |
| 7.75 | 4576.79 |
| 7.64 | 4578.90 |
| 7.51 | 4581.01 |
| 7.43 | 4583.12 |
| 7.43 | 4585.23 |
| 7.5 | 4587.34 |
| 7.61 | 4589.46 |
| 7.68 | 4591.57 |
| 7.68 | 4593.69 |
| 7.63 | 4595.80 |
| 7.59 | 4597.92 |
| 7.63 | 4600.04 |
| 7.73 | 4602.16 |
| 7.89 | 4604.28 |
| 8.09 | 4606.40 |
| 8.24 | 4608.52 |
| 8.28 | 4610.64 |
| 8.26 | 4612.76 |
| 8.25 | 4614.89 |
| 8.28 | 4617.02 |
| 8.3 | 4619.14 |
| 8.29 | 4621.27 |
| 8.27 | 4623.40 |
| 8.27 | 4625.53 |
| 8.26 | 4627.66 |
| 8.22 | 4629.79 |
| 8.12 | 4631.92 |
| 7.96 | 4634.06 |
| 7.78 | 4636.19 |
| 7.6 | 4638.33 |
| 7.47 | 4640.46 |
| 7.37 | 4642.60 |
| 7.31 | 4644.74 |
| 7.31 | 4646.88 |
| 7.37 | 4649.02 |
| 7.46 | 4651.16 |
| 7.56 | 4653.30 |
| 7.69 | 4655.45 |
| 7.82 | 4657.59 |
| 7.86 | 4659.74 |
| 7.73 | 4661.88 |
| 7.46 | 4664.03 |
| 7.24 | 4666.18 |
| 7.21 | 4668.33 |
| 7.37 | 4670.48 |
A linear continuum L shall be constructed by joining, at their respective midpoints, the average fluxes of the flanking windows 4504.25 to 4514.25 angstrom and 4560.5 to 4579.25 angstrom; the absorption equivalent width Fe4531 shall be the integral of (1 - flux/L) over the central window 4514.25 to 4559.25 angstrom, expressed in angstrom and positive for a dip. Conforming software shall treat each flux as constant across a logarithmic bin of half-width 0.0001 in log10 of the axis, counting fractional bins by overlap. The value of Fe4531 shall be 3.4 angstrom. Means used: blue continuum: 8.09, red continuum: 7.81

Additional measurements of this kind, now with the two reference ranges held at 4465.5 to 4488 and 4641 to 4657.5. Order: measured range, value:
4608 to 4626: -2.02 angstrom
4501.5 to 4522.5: -1.61 angstrom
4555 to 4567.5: -0.70 angstrom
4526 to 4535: 0.64 angstrom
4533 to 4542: 0.24 angstrom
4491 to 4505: -0.50 angstrom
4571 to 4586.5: -0.45 angstrom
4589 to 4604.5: -0.52 angstrom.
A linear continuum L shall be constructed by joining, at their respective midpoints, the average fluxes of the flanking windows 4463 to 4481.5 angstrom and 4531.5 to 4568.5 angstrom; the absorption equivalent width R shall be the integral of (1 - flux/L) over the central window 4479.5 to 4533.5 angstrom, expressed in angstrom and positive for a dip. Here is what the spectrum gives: -1.6 angstrom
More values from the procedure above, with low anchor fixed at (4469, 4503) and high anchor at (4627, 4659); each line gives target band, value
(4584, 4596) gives 0.0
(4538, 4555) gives 0.3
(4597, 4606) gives -0.1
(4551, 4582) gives -0.6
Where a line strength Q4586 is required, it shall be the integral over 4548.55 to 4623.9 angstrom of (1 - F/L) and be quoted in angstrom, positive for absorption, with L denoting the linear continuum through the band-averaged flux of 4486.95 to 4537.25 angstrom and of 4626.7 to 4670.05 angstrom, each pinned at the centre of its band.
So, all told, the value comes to -2.2 angstrom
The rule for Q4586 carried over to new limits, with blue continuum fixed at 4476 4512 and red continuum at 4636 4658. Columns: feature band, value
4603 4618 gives -1.27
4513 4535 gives 0.86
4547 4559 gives 0.16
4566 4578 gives -0.35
